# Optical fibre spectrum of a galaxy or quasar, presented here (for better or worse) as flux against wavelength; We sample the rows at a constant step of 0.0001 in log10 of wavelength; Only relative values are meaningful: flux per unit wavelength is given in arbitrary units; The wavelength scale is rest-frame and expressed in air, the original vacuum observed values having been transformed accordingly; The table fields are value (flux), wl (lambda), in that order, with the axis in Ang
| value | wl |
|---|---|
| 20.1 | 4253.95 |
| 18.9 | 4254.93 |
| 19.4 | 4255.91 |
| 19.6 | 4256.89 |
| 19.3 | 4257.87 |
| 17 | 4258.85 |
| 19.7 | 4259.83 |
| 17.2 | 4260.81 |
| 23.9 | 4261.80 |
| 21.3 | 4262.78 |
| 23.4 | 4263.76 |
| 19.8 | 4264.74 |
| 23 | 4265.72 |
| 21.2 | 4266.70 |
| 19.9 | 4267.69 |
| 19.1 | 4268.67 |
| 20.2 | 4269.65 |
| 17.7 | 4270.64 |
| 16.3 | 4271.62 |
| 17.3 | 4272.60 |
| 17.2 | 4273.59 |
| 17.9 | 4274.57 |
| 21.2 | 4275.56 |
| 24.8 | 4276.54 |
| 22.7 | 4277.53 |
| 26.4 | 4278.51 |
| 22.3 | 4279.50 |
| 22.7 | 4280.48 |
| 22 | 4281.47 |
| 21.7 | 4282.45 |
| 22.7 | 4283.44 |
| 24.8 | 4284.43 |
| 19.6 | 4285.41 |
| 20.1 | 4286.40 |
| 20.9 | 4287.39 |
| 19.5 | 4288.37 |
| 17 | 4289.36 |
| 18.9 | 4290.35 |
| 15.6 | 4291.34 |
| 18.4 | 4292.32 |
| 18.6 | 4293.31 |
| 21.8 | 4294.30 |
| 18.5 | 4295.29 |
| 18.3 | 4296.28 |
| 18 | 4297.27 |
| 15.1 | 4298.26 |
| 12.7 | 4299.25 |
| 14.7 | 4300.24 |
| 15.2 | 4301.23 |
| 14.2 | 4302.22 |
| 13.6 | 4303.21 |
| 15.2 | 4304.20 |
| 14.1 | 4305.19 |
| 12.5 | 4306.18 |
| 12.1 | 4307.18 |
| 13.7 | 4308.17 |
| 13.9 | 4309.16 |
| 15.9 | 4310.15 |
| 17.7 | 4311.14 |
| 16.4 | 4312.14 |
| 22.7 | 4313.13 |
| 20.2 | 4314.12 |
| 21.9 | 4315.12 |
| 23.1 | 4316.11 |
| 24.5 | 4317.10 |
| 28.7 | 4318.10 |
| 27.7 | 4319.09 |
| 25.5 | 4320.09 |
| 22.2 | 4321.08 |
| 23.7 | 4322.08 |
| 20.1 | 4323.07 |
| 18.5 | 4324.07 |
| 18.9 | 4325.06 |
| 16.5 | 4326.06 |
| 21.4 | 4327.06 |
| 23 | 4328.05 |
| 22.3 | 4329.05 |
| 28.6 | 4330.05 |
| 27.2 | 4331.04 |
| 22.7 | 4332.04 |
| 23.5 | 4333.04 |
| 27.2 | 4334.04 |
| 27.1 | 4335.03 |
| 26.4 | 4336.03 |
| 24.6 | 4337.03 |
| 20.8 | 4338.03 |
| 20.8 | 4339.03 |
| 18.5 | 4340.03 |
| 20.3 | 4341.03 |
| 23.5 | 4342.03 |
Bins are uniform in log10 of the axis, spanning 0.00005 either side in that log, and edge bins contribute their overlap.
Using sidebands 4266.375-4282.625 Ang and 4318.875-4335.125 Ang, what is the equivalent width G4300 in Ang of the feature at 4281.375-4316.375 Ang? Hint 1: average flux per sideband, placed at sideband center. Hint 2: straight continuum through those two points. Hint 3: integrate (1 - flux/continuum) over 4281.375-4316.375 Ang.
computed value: 6.4 Ang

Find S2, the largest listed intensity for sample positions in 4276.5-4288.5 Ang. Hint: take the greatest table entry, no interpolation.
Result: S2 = 26.4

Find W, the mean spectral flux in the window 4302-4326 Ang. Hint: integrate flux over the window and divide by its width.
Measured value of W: 19.1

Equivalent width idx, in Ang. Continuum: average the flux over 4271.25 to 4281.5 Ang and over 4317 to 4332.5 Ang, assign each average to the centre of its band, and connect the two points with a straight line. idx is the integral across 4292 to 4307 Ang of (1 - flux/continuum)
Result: 4.1 Ang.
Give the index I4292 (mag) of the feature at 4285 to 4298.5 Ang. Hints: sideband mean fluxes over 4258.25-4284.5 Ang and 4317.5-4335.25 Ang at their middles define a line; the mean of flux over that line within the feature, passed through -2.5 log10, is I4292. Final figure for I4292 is 0.17 mag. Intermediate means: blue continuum 20.8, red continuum 23.6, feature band 18.6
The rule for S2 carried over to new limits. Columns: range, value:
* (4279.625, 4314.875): 24.8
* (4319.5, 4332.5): 28.6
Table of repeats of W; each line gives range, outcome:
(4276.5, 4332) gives 19.8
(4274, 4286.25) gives 22.3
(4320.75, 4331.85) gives 22.1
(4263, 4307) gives 19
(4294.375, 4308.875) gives 15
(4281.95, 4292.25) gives 20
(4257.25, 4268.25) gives 20.5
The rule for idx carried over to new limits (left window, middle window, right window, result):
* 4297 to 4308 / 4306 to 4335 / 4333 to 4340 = -2.76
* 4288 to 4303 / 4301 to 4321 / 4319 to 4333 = 1.49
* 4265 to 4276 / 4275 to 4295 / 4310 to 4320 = -0.91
